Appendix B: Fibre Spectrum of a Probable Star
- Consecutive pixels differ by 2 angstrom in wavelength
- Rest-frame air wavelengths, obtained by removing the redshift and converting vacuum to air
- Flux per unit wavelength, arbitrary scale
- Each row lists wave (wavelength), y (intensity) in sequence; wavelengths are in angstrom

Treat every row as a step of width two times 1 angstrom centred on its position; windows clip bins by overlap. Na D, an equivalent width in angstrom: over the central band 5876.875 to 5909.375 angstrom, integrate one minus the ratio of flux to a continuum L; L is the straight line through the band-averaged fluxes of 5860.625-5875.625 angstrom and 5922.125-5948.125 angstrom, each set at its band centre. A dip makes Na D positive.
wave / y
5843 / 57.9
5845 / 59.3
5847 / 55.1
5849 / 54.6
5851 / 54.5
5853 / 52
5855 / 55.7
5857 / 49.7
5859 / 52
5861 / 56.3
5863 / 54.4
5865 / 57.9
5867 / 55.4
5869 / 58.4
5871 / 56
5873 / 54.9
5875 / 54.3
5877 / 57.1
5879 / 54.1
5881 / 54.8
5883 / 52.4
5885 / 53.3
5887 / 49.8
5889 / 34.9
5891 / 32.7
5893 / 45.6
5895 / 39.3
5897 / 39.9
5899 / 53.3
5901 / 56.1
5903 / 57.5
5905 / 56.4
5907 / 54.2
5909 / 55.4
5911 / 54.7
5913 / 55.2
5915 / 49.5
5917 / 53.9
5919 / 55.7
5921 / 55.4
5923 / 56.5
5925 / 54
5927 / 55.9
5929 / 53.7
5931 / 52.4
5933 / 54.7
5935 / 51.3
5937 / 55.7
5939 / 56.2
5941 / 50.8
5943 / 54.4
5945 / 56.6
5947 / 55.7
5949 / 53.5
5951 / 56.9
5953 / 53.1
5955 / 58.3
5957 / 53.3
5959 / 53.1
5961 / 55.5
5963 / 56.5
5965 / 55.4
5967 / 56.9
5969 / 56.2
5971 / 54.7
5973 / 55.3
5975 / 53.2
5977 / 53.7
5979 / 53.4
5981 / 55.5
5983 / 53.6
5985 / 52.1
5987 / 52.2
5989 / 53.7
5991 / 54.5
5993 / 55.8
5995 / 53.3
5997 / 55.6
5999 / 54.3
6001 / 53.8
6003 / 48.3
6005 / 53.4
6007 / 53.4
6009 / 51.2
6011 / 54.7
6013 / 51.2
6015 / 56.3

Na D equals 3.46 angstrom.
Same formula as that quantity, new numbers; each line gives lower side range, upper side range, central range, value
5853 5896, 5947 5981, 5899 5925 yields -1.0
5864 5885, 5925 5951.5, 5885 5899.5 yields 3.3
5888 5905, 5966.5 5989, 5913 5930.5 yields -2.2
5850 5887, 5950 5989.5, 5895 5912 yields 0.6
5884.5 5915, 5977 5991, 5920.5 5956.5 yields -2.5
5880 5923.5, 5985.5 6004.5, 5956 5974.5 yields -0.9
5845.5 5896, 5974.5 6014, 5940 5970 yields -1.2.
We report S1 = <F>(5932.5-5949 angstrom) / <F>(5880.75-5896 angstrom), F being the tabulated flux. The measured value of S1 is 1.21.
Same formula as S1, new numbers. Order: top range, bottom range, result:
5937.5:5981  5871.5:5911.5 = 1.09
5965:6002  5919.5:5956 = 0.99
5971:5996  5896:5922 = 1.00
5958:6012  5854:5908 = 1.05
